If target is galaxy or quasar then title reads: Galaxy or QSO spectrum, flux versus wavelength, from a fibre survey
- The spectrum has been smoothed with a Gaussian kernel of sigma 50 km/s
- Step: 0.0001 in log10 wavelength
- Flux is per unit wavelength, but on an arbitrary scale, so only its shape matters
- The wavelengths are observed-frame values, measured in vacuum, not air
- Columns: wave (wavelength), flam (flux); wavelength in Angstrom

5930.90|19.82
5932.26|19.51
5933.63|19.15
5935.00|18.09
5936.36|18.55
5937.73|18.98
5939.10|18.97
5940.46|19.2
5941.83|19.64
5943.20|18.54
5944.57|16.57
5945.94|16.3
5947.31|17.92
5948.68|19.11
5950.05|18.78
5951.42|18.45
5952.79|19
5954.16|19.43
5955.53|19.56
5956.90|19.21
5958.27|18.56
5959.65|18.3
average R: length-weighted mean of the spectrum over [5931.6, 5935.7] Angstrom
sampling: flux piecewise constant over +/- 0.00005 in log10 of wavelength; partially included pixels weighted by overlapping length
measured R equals 18.9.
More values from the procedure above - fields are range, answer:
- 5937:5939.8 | 19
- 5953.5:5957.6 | 19.4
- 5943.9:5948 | 16.9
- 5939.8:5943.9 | 19.1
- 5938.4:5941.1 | 19.1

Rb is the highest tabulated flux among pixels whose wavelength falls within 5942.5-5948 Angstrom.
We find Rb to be 18.54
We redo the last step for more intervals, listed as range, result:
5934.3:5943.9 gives 19.64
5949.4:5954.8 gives 19.43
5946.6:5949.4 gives 19.11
